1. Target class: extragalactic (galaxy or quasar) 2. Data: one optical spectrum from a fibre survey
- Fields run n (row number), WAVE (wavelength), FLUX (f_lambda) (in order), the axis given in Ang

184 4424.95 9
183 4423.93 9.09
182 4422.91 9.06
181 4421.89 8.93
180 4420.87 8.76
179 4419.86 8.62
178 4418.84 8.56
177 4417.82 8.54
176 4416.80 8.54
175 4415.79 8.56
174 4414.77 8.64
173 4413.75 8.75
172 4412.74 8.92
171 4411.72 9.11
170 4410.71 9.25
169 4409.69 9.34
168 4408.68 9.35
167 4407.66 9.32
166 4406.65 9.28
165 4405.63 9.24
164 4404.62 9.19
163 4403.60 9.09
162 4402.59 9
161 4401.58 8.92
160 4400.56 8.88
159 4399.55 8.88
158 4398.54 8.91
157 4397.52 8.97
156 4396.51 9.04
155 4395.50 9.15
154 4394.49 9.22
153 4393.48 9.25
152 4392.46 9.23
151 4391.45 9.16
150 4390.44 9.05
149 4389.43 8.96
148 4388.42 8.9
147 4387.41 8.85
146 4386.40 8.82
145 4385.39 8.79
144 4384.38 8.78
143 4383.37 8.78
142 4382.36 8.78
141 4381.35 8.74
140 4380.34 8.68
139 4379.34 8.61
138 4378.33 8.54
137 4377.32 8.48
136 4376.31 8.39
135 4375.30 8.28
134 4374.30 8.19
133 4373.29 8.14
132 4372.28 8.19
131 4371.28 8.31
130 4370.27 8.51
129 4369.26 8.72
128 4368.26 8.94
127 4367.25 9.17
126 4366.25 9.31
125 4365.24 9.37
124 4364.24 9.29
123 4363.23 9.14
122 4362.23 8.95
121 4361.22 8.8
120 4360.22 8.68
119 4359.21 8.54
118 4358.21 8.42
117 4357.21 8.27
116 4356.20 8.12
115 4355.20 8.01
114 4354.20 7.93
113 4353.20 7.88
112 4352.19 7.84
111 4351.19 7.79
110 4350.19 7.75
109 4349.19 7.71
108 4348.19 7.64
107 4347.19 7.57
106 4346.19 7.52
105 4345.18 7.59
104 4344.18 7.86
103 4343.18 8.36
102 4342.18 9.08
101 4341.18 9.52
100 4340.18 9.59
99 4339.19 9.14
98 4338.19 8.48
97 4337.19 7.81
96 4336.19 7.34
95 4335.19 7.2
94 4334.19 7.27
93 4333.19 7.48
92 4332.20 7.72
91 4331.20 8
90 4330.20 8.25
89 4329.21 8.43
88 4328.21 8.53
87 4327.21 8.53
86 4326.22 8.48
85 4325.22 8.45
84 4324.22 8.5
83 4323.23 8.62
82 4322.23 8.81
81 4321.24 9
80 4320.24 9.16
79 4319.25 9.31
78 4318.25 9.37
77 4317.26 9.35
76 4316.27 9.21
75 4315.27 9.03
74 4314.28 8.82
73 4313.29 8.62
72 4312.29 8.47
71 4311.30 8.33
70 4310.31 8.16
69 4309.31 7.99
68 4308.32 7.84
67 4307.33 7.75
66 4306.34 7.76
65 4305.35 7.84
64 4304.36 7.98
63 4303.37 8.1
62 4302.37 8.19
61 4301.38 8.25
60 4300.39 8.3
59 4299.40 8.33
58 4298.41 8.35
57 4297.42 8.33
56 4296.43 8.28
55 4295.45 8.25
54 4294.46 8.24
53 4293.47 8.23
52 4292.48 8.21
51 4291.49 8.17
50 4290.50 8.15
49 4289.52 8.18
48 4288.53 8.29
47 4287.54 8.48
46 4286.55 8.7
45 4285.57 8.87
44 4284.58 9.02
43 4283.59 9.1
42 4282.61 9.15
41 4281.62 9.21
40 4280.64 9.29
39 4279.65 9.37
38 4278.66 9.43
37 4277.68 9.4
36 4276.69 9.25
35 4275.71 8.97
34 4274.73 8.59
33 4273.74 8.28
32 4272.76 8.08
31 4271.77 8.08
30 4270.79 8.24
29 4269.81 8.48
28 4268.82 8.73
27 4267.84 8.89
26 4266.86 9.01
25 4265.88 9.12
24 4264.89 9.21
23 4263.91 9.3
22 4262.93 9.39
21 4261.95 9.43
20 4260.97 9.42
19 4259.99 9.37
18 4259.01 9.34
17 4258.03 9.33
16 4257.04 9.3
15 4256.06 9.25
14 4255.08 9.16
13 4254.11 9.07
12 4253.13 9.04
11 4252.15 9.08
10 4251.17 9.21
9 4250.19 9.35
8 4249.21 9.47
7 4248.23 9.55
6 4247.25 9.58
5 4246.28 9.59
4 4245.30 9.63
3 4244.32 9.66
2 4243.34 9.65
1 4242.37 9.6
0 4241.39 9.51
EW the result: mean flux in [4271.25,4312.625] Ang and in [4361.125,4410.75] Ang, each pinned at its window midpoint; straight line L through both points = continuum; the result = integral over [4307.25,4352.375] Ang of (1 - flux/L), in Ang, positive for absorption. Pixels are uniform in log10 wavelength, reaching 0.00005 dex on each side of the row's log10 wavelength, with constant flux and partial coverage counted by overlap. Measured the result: 1.5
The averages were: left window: 8.46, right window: 8.9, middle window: 8.34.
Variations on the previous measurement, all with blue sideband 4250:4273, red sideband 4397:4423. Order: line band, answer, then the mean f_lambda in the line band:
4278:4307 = 1.7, 8.49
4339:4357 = 1.7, 8.15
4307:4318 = 0.6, 8.54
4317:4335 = 1.0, 8.48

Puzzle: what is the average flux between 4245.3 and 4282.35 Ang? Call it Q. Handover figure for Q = 9.11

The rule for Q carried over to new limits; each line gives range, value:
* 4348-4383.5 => 8.47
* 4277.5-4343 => 8.5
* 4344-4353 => 7.69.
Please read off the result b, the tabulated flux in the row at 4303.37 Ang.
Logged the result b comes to 8.1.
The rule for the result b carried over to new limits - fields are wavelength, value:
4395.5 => 9.15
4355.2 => 8.01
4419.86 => 8.62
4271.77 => 8.08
